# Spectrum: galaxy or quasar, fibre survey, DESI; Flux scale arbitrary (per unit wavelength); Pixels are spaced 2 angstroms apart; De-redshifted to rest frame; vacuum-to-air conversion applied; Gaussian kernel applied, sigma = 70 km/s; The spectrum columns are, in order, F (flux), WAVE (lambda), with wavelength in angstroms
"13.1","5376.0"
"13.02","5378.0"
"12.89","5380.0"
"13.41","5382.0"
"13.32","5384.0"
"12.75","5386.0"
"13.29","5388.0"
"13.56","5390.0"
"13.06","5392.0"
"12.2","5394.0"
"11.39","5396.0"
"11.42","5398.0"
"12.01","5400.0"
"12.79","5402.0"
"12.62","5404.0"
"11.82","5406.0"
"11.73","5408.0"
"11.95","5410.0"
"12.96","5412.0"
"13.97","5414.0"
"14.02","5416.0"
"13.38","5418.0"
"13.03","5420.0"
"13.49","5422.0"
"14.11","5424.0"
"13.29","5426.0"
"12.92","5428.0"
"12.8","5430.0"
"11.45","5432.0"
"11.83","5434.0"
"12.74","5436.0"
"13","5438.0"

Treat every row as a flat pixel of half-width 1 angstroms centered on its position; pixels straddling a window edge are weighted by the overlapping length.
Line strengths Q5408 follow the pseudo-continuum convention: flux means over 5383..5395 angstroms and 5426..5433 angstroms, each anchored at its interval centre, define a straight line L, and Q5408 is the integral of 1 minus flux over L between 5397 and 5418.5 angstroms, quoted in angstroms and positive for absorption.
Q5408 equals 0.3 angstroms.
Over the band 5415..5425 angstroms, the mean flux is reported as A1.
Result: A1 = 13.6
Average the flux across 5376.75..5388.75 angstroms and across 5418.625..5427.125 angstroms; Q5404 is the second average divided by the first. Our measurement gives 1.03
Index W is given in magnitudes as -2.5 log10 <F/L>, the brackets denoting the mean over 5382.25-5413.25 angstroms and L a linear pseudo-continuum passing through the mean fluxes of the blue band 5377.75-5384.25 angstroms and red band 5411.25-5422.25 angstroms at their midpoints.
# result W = 0.07 mag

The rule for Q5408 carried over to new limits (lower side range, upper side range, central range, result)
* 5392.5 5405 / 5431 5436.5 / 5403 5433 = -2.2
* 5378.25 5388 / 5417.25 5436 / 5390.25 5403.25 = 0.8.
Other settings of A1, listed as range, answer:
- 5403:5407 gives 12.2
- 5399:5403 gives 12.4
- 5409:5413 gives 12.5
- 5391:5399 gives 12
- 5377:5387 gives 13.1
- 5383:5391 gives 13.2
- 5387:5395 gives 13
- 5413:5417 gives 14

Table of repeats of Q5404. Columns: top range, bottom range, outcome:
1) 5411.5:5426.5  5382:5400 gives 1.07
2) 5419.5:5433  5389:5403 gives 1.05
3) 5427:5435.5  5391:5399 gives 1.02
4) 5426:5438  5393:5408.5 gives 1.04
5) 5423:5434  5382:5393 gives 0.97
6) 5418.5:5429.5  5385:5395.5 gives 1.03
